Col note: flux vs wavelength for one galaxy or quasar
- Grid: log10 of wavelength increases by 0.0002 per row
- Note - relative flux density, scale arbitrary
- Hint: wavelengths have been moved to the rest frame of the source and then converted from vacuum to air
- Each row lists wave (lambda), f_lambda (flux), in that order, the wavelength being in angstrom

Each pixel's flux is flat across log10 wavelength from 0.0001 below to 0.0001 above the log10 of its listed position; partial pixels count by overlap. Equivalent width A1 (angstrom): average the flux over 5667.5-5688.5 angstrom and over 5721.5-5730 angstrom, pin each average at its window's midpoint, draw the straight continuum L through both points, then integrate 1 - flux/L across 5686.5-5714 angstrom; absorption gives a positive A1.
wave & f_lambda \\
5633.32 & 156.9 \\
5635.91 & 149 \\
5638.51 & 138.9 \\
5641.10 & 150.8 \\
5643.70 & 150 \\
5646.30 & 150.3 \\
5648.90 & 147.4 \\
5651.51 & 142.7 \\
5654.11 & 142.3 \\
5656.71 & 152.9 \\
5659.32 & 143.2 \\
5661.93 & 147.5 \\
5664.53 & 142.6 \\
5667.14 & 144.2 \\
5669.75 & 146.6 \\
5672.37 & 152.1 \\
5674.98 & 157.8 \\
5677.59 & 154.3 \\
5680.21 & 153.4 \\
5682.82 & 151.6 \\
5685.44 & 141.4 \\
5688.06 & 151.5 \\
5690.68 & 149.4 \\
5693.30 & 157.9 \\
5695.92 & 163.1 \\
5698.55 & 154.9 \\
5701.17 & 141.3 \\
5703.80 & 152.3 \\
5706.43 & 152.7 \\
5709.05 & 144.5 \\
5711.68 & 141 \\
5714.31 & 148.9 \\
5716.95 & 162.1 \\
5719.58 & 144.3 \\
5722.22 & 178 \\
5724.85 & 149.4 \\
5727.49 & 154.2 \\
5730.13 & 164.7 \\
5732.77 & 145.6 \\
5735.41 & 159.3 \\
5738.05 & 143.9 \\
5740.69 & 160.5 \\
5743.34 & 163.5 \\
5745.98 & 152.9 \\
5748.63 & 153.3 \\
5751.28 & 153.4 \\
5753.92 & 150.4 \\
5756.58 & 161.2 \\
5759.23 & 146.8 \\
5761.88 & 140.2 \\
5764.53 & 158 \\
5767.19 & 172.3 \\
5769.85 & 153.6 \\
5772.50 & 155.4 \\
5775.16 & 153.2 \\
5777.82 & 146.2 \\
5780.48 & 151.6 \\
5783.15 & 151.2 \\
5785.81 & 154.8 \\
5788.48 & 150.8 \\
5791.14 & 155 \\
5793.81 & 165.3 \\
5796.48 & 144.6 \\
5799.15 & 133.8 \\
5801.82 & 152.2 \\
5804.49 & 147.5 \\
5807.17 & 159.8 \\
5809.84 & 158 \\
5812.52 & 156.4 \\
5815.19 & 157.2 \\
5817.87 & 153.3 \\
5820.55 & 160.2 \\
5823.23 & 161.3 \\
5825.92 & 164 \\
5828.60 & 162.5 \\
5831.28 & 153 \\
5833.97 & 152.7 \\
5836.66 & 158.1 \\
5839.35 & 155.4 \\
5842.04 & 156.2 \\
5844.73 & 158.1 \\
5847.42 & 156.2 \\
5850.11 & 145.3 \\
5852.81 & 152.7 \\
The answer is 0.8 angstrom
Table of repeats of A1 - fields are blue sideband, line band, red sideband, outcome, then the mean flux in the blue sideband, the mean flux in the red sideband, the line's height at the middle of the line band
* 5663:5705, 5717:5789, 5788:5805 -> -2.02 angstrom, 151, 150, 150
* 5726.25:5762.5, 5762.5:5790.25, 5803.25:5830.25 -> 0.24 angstrom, 154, 158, 156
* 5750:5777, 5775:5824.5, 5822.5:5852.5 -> 0.65 angstrom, 154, 156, 155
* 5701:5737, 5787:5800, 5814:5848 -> 0.46 angstrom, 153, 158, 156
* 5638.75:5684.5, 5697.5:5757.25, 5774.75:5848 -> -0.91 angstrom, 149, 155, 151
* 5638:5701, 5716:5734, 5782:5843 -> -0.63 angstrom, 149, 155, 152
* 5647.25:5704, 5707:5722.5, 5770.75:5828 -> -0.05 angstrom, 150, 154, 151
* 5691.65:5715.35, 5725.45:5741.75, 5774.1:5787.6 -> -0.37 angstrom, 151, 151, 151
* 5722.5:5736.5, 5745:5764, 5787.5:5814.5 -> 0.44 angstrom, 156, 153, 155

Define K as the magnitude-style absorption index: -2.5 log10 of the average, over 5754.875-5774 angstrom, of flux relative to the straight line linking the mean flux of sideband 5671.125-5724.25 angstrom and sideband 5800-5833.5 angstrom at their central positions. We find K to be -0.002 mag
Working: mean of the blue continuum 153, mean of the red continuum 157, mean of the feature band 155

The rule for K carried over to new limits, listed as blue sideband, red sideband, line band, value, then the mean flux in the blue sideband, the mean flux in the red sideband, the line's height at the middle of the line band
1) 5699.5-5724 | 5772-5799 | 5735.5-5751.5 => -0.02 mag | 152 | 152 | 152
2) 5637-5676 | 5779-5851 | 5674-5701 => -0.03 mag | 147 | 155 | 149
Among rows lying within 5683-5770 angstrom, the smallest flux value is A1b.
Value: 140.2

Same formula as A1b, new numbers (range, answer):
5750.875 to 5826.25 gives 133.8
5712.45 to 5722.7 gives 144.3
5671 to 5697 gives 141.4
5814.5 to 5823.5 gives 153.3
